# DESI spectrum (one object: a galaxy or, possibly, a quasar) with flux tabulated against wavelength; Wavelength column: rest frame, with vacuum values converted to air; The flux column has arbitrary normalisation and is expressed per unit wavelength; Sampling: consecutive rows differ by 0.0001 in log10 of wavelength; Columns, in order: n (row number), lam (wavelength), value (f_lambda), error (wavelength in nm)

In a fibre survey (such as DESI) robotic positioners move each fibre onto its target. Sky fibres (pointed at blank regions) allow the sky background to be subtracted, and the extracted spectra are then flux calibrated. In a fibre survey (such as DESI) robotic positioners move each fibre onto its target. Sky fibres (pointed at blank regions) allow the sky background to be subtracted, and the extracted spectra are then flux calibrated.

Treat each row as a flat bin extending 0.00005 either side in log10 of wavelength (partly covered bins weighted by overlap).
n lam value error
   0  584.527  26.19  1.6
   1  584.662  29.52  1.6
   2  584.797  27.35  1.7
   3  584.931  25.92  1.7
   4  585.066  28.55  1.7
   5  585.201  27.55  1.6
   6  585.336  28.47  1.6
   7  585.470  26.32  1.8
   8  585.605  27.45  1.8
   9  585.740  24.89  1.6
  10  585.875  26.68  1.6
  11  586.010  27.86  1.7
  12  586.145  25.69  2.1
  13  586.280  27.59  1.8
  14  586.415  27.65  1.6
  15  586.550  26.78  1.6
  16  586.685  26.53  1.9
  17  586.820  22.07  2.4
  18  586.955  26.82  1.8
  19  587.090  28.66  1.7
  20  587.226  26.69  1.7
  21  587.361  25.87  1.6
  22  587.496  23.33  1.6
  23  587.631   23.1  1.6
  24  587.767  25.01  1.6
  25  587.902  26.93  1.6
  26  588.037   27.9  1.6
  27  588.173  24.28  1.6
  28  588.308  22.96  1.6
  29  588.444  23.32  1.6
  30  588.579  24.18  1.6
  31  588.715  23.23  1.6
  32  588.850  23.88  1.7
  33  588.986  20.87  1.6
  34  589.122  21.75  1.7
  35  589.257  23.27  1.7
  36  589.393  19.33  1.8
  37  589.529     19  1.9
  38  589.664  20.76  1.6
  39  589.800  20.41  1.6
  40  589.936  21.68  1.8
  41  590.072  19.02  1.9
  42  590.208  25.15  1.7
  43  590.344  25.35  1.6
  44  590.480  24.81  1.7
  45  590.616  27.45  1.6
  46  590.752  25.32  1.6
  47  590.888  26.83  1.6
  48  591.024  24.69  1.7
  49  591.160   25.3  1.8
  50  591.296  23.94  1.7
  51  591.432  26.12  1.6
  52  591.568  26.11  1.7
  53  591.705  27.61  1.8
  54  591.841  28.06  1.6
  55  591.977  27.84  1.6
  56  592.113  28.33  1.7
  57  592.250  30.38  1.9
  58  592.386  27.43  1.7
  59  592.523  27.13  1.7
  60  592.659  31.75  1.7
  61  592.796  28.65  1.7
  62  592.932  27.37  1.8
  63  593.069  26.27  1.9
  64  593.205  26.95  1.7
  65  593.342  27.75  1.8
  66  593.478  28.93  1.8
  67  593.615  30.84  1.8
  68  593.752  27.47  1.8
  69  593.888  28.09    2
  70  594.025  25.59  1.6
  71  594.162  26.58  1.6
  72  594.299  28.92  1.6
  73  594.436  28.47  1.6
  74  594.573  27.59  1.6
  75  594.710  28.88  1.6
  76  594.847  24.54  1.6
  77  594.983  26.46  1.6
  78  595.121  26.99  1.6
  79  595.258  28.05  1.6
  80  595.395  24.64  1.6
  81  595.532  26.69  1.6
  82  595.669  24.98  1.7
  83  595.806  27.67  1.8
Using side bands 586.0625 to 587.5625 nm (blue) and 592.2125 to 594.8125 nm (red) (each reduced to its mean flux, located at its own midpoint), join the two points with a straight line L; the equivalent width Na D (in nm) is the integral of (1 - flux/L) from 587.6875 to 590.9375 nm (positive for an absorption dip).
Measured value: 0.42 nm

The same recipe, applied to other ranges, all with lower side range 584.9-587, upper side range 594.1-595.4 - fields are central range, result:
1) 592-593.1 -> -0.06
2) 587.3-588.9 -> 0.14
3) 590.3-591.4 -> 0.06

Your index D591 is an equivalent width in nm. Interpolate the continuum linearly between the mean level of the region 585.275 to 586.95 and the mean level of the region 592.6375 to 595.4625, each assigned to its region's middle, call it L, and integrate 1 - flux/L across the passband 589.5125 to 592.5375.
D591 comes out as 0.22 nm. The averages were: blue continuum 26.5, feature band 25.2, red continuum 27.6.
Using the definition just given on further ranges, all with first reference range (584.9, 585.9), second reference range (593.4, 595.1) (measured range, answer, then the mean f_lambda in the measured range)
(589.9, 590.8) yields 0.11 nm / 24.2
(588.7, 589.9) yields 0.26 nm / 21.3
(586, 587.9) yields 0.08 nm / 26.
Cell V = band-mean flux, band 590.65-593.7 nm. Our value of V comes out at 27.4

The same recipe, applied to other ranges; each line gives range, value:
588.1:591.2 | 23.2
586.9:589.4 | 24.4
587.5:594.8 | 25.6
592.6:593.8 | 28.4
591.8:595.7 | 27.7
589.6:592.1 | 24.9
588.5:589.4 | 22.6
